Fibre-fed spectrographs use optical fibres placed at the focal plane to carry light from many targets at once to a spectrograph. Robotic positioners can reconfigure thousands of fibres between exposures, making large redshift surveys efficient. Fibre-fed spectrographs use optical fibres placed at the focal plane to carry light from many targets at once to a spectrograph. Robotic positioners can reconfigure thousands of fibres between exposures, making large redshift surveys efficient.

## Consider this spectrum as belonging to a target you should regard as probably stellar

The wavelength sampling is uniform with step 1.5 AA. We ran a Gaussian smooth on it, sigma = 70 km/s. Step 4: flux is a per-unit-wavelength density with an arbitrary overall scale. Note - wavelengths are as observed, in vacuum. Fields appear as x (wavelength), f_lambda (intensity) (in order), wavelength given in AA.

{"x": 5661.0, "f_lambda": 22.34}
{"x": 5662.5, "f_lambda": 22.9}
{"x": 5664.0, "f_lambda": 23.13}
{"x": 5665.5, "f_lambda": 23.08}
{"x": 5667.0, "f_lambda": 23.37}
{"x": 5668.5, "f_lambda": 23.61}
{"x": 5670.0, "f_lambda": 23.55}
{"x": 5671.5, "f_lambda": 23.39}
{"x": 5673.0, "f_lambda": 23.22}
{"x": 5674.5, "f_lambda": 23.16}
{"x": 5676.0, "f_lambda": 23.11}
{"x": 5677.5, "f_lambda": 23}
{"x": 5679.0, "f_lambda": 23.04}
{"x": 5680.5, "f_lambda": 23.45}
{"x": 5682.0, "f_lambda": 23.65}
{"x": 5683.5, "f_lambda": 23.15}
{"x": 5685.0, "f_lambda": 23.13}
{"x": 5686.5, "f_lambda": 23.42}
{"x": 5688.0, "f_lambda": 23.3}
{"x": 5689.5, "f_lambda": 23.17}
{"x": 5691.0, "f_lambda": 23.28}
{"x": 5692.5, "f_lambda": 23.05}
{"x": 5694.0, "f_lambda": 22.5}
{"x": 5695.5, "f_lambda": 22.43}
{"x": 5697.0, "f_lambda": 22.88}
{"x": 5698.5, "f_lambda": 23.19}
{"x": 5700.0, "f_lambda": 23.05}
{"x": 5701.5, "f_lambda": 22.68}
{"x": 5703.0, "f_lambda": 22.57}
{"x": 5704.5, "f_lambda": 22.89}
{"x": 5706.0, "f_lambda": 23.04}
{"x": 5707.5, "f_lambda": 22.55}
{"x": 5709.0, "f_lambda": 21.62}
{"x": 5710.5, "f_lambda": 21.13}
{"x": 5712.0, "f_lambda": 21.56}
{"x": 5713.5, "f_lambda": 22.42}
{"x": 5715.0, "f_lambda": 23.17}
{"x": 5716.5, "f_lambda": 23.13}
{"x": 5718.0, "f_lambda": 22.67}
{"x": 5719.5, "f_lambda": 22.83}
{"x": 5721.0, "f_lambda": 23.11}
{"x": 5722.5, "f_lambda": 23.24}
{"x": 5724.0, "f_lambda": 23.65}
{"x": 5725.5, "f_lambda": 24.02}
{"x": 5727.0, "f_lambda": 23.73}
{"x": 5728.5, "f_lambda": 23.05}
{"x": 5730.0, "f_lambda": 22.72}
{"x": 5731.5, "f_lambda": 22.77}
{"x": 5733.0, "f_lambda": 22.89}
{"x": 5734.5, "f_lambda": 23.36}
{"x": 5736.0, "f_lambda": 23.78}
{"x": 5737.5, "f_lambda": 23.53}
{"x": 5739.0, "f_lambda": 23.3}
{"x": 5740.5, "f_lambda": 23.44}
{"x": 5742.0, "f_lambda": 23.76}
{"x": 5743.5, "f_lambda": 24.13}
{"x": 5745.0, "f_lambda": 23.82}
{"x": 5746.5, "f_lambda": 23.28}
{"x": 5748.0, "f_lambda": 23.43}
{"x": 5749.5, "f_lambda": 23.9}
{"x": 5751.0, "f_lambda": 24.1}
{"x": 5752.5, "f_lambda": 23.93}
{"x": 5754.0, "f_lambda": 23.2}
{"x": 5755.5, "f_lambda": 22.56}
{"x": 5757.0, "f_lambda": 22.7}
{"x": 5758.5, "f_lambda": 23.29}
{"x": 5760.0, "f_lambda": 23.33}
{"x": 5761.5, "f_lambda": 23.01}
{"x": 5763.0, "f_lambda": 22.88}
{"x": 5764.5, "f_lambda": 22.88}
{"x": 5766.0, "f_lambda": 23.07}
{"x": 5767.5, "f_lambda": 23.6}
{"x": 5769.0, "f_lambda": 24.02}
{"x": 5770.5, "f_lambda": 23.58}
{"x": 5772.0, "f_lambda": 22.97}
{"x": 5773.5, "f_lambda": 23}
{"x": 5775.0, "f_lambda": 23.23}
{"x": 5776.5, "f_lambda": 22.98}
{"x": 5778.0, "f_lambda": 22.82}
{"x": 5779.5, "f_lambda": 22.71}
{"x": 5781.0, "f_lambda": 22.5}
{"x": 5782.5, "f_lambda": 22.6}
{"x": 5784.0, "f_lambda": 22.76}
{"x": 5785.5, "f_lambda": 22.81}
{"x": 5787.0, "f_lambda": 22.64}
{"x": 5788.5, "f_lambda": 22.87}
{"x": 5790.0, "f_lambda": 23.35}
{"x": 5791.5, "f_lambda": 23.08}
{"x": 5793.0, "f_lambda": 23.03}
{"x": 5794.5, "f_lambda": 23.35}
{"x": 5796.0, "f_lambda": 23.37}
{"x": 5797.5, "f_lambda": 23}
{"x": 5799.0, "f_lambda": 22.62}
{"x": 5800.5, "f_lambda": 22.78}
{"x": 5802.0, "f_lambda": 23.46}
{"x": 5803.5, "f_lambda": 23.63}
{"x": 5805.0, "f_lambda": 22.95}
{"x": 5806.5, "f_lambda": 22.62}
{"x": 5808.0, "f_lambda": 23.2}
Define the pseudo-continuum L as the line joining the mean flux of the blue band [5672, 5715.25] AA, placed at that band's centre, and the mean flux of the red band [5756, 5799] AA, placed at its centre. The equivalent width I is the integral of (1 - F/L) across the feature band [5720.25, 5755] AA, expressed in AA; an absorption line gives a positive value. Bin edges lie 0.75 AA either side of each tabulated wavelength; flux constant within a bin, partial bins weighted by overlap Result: -0.8 AA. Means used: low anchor 22.9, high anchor 23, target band 23.5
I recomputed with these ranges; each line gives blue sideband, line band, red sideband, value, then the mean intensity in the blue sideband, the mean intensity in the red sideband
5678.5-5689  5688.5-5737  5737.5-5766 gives 0.95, 23.3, 23.4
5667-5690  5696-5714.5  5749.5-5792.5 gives 0.61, 23.3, 23.1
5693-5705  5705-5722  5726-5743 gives 0.38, 22.8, 23.3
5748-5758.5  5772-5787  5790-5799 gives 0.26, 23.4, 23.1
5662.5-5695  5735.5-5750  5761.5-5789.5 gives -0.35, 23.2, 23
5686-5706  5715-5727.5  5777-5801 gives -0.19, 23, 22.9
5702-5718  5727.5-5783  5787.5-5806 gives -1.15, 22.4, 23.1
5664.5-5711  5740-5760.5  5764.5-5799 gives -0.41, 23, 23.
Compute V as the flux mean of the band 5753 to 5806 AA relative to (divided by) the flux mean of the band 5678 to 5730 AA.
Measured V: 1.01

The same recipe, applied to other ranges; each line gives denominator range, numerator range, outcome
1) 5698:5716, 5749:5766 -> 1.03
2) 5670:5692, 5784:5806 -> 0.99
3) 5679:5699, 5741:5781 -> 1.01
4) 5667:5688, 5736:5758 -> 1.01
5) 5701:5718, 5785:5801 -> 1.02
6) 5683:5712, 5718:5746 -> 1.03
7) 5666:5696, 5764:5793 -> 0.99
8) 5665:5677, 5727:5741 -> 1.00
